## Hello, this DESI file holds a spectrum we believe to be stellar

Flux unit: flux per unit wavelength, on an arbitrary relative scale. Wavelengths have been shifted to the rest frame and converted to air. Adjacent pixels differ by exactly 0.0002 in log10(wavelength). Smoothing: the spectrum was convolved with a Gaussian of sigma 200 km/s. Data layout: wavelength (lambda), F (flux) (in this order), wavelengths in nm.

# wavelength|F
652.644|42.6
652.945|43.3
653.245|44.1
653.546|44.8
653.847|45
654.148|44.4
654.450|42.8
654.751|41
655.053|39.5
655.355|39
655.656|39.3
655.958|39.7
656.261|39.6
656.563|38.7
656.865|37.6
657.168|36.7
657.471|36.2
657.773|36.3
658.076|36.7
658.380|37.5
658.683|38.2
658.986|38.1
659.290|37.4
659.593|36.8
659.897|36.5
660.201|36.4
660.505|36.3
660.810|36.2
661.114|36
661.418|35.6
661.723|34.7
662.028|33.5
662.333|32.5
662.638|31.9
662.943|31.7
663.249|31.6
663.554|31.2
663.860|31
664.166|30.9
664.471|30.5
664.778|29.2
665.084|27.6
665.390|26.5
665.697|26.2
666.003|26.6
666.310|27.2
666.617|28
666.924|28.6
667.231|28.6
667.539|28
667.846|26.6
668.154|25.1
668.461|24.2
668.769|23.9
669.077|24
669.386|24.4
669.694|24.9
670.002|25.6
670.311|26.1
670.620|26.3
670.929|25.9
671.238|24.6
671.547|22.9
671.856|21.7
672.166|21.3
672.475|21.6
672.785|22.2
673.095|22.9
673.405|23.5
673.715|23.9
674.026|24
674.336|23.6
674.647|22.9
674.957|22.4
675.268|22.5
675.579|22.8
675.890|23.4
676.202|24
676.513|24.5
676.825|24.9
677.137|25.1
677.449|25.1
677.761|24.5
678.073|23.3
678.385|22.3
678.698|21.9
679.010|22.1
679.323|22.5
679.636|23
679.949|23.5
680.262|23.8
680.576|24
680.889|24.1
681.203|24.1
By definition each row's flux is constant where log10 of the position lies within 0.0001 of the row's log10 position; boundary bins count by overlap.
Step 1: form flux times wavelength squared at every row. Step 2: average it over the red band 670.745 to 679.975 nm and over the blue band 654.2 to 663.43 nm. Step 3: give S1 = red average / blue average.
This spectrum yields 0.66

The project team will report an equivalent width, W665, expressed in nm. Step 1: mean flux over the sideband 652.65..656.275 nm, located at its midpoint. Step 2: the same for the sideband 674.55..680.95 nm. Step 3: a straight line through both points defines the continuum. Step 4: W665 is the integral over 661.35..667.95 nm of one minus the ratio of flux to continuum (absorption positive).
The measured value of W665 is 0.79 nm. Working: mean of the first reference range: 42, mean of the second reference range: 23.5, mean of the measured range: 29.9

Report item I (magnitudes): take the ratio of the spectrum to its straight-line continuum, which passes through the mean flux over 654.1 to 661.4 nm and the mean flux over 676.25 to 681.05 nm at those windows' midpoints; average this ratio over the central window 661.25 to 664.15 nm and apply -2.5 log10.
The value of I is 0.068 mag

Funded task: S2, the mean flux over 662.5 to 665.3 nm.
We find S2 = 30.5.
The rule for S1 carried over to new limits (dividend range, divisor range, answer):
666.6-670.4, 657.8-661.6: 0.72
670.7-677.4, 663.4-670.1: 0.88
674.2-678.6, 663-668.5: 0.86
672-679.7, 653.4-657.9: 0.62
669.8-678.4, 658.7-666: 0.75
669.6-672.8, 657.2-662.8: 0.69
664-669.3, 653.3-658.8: 0.71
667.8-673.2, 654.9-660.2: 0.66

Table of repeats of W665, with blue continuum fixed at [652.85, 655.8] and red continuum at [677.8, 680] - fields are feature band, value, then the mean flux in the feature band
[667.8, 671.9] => 0.71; 24.8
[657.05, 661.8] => 0.20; 36.6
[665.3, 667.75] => 0.38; 27.5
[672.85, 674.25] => 0.18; 23.5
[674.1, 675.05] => 0.11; 23.1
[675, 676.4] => 0.12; 23.2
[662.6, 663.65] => 0.11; 31.6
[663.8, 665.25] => 0.19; 29.7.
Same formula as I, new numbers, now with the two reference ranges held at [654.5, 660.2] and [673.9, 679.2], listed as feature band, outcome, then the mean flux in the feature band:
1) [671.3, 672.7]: 0.22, 22.1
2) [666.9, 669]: 0.15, 26.2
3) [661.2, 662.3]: 0.01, 34.5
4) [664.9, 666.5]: 0.18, 26.9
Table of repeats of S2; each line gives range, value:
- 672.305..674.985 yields 23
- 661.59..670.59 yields 28.3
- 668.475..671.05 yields 25.1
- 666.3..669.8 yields 26.1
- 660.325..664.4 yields 33.3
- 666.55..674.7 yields 24.6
